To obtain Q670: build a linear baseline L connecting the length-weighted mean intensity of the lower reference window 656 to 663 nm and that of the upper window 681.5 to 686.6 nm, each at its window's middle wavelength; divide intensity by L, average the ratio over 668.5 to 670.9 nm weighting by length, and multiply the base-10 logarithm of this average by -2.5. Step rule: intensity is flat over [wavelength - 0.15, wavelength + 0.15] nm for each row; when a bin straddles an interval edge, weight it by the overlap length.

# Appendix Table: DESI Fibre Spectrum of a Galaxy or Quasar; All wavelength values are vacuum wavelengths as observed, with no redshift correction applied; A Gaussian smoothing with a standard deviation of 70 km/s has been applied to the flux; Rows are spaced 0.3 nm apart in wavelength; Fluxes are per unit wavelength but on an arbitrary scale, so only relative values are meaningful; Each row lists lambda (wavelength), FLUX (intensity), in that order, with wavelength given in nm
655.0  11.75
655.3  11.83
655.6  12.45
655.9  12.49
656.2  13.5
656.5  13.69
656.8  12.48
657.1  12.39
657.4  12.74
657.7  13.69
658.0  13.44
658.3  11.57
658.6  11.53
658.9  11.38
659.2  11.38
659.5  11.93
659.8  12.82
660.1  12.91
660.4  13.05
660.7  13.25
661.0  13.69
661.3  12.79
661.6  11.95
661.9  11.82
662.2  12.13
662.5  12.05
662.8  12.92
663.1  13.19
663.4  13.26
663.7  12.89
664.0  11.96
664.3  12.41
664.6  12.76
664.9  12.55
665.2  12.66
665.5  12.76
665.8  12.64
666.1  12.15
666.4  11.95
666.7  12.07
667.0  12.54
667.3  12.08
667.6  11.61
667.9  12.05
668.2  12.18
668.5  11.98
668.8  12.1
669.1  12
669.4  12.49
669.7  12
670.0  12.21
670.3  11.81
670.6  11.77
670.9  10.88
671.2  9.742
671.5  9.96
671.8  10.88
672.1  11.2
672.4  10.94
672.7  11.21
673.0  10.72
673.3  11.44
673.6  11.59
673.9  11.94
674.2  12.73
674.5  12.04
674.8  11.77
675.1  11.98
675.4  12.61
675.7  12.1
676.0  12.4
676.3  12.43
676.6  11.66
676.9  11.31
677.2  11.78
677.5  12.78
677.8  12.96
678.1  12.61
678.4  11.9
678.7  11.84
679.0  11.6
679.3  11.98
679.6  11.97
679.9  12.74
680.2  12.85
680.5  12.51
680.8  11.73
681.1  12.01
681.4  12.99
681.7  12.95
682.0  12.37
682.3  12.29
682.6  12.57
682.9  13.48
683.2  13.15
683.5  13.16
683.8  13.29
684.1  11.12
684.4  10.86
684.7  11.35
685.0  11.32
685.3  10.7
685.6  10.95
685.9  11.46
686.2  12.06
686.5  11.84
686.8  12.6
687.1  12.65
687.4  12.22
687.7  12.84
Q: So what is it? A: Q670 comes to 0.03 mag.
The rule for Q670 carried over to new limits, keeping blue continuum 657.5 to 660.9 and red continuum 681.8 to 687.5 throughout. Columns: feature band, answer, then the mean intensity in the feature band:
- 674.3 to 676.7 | 0.007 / 12.1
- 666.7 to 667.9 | 0.025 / 12.1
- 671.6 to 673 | 0.121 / 11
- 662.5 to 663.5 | -0.046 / 13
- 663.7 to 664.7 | -0.003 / 12.4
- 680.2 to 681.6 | -0.022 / 12.4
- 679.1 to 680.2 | -0.011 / 12.3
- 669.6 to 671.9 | 0.107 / 11.1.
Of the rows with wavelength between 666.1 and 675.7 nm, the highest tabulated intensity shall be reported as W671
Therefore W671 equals 12.73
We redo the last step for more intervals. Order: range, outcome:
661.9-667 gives 13.26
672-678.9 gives 12.96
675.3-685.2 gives 13.48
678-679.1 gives 12.61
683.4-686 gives 13.29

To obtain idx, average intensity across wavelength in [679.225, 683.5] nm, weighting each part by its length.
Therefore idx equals 12.6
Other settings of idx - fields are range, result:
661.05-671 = 12.3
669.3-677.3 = 11.6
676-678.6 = 12.2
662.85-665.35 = 12.7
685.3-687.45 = 11.9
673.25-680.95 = 12.1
